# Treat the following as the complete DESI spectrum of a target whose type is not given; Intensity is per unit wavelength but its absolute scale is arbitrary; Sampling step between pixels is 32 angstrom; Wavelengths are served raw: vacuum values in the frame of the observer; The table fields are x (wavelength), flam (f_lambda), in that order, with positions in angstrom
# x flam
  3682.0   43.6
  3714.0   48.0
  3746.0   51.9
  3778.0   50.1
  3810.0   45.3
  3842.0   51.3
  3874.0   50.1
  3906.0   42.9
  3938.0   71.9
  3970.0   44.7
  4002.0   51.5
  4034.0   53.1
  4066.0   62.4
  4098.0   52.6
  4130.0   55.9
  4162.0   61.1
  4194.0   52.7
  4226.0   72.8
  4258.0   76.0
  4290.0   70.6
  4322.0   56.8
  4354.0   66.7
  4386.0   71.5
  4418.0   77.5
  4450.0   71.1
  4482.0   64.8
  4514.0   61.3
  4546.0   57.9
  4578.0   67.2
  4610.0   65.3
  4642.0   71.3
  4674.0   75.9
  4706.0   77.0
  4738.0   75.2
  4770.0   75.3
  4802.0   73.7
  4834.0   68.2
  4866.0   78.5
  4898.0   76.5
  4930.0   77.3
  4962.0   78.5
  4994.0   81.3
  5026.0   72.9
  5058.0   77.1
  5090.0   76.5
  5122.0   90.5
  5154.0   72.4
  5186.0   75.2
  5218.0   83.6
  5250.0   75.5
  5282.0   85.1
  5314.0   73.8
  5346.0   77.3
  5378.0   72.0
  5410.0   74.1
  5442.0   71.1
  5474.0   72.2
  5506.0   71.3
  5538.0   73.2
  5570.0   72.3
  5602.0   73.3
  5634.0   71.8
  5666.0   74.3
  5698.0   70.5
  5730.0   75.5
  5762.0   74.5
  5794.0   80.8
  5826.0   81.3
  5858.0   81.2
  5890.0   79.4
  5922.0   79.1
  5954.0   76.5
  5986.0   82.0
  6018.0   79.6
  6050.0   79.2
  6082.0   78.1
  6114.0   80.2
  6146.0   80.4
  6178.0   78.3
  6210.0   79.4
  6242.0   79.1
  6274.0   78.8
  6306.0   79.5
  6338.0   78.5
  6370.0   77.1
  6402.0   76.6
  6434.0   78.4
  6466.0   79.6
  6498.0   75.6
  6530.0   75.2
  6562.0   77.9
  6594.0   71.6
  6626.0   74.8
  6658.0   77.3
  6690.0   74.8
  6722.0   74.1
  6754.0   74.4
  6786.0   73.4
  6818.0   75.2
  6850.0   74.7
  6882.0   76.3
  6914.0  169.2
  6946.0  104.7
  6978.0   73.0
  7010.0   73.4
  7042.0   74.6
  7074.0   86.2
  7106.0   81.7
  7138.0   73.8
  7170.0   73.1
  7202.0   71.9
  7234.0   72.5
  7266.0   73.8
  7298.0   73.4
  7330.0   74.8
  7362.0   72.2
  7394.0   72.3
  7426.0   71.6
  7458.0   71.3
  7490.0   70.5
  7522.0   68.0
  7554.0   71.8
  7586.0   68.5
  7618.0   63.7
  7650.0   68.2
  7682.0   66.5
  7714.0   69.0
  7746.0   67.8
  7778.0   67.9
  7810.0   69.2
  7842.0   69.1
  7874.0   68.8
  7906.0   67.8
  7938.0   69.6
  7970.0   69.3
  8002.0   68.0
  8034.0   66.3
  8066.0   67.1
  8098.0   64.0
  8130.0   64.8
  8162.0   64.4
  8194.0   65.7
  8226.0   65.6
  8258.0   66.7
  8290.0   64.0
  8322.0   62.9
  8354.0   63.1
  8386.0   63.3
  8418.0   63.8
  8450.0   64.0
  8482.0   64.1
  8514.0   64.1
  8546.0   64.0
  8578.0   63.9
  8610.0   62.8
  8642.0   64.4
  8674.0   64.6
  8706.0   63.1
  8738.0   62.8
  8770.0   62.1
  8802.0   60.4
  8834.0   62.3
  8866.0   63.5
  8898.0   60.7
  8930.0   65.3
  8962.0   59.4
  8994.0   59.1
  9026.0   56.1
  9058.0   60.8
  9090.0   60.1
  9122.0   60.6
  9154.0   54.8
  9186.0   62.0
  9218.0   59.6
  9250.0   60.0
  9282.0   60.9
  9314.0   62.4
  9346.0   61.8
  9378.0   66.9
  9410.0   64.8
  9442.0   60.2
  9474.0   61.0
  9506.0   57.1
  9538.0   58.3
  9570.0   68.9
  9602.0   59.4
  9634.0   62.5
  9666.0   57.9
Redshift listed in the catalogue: 0.05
